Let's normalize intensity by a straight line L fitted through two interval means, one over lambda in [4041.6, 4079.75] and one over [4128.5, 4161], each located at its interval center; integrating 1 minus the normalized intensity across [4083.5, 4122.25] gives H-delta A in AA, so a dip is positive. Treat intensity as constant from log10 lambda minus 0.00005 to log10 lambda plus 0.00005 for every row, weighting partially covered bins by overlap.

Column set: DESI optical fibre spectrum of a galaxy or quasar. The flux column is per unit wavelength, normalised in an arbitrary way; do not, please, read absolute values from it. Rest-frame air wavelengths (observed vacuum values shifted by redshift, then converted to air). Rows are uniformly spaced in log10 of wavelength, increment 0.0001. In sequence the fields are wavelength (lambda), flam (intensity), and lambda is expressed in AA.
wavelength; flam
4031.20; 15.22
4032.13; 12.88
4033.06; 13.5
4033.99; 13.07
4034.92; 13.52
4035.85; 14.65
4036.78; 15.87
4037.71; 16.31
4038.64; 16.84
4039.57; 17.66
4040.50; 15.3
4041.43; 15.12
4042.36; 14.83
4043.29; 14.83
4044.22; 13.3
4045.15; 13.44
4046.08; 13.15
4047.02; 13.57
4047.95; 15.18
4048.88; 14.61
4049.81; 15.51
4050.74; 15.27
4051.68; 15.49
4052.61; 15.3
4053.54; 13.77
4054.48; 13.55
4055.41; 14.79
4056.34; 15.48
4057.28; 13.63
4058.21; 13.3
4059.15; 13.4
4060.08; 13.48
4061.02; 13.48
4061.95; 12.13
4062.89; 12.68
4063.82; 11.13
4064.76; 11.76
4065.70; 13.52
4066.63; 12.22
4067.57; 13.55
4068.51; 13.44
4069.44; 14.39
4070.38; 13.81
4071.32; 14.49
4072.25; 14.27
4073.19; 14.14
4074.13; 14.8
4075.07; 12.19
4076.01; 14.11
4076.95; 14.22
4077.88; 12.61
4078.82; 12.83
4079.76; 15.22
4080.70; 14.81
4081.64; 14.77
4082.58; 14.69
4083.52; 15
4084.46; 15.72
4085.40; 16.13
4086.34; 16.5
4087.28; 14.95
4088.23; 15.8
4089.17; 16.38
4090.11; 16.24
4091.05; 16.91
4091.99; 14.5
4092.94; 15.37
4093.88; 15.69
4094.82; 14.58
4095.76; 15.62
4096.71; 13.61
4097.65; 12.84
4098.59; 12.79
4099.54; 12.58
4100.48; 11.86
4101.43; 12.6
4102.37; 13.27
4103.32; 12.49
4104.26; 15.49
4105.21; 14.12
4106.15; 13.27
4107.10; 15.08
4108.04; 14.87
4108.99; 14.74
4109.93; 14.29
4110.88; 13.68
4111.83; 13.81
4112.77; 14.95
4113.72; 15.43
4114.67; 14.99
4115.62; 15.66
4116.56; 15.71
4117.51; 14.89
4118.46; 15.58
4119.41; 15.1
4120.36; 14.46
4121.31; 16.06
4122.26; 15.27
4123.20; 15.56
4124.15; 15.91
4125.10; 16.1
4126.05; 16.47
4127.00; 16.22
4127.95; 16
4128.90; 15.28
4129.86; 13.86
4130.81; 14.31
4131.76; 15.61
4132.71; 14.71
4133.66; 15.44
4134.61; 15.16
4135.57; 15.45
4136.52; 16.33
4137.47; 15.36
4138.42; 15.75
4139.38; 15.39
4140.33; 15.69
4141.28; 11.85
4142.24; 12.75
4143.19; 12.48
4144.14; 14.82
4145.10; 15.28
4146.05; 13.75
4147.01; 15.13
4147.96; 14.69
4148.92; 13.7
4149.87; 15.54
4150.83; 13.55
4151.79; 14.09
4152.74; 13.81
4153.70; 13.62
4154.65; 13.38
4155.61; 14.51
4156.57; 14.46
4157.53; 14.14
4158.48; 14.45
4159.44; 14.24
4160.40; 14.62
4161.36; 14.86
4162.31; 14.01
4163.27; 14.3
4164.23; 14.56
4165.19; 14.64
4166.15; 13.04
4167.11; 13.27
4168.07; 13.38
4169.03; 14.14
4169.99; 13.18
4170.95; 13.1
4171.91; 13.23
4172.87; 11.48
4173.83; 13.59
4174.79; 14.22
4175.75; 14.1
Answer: -1.55 AA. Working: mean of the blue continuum 13.8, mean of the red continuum 14.5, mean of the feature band 14.7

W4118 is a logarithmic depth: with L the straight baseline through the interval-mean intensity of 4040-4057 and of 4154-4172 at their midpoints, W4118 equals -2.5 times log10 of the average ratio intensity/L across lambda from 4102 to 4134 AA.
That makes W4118 -0.06 mag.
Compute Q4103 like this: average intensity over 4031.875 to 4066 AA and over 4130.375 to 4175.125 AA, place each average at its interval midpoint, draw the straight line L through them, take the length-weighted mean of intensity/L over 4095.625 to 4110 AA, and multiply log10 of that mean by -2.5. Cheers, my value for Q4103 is 0.04 mag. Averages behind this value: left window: 14.2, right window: 14.2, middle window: 13.7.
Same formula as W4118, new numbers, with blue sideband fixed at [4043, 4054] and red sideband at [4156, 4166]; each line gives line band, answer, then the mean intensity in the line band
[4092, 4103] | 0.054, 13.7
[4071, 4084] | 0.021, 14.2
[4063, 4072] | 0.100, 13.2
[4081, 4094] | -0.085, 15.6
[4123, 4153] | -0.036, 14.9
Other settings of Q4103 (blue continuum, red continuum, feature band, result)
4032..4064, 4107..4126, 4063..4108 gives 0.045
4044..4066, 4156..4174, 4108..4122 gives -0.086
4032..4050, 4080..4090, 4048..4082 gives 0.095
